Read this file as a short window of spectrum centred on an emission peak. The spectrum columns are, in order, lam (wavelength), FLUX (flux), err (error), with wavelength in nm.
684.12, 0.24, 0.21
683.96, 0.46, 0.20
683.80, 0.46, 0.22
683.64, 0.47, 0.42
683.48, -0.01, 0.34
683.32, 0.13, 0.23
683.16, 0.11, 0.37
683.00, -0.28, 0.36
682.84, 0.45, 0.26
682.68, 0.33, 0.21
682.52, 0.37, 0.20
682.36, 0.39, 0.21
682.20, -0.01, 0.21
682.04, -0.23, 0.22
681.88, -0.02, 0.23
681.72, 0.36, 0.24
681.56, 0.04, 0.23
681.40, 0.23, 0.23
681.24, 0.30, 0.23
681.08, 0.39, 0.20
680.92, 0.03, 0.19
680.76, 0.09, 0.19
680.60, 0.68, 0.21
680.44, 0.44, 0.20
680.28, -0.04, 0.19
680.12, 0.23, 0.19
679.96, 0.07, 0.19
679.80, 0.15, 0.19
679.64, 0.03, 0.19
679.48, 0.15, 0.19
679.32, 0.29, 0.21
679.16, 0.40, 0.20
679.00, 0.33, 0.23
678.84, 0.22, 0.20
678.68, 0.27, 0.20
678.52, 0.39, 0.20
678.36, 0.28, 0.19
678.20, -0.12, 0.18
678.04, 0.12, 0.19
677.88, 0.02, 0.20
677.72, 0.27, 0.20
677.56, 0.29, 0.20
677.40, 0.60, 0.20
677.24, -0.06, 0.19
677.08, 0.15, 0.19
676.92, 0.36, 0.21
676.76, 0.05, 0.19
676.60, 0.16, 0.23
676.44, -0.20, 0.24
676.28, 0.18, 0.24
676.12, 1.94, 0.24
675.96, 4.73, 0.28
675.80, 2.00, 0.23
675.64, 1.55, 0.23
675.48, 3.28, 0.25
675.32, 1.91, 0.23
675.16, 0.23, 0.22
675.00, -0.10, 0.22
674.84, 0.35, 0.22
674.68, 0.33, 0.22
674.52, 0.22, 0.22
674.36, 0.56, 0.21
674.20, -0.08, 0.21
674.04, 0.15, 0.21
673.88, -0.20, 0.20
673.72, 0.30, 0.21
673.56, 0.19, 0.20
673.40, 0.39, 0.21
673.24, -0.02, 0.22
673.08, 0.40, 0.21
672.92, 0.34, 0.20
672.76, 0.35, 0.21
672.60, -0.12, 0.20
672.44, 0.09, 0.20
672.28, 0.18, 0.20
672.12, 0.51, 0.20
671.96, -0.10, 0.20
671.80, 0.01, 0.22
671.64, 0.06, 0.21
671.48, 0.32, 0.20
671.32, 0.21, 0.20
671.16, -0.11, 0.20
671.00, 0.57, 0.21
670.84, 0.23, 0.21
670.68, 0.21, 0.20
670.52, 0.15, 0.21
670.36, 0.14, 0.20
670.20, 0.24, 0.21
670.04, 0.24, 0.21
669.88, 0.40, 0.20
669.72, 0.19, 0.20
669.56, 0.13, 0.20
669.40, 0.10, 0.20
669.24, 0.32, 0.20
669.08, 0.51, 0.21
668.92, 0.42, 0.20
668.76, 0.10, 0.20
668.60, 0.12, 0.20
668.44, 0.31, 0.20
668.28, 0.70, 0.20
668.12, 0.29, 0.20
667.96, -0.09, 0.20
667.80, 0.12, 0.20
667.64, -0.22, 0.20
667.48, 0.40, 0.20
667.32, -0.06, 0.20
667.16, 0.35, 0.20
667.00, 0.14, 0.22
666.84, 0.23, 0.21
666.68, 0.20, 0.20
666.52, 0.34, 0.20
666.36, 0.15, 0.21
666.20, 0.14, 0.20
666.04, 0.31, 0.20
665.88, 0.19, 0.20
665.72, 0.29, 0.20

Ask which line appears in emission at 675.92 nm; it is [O II] 3727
